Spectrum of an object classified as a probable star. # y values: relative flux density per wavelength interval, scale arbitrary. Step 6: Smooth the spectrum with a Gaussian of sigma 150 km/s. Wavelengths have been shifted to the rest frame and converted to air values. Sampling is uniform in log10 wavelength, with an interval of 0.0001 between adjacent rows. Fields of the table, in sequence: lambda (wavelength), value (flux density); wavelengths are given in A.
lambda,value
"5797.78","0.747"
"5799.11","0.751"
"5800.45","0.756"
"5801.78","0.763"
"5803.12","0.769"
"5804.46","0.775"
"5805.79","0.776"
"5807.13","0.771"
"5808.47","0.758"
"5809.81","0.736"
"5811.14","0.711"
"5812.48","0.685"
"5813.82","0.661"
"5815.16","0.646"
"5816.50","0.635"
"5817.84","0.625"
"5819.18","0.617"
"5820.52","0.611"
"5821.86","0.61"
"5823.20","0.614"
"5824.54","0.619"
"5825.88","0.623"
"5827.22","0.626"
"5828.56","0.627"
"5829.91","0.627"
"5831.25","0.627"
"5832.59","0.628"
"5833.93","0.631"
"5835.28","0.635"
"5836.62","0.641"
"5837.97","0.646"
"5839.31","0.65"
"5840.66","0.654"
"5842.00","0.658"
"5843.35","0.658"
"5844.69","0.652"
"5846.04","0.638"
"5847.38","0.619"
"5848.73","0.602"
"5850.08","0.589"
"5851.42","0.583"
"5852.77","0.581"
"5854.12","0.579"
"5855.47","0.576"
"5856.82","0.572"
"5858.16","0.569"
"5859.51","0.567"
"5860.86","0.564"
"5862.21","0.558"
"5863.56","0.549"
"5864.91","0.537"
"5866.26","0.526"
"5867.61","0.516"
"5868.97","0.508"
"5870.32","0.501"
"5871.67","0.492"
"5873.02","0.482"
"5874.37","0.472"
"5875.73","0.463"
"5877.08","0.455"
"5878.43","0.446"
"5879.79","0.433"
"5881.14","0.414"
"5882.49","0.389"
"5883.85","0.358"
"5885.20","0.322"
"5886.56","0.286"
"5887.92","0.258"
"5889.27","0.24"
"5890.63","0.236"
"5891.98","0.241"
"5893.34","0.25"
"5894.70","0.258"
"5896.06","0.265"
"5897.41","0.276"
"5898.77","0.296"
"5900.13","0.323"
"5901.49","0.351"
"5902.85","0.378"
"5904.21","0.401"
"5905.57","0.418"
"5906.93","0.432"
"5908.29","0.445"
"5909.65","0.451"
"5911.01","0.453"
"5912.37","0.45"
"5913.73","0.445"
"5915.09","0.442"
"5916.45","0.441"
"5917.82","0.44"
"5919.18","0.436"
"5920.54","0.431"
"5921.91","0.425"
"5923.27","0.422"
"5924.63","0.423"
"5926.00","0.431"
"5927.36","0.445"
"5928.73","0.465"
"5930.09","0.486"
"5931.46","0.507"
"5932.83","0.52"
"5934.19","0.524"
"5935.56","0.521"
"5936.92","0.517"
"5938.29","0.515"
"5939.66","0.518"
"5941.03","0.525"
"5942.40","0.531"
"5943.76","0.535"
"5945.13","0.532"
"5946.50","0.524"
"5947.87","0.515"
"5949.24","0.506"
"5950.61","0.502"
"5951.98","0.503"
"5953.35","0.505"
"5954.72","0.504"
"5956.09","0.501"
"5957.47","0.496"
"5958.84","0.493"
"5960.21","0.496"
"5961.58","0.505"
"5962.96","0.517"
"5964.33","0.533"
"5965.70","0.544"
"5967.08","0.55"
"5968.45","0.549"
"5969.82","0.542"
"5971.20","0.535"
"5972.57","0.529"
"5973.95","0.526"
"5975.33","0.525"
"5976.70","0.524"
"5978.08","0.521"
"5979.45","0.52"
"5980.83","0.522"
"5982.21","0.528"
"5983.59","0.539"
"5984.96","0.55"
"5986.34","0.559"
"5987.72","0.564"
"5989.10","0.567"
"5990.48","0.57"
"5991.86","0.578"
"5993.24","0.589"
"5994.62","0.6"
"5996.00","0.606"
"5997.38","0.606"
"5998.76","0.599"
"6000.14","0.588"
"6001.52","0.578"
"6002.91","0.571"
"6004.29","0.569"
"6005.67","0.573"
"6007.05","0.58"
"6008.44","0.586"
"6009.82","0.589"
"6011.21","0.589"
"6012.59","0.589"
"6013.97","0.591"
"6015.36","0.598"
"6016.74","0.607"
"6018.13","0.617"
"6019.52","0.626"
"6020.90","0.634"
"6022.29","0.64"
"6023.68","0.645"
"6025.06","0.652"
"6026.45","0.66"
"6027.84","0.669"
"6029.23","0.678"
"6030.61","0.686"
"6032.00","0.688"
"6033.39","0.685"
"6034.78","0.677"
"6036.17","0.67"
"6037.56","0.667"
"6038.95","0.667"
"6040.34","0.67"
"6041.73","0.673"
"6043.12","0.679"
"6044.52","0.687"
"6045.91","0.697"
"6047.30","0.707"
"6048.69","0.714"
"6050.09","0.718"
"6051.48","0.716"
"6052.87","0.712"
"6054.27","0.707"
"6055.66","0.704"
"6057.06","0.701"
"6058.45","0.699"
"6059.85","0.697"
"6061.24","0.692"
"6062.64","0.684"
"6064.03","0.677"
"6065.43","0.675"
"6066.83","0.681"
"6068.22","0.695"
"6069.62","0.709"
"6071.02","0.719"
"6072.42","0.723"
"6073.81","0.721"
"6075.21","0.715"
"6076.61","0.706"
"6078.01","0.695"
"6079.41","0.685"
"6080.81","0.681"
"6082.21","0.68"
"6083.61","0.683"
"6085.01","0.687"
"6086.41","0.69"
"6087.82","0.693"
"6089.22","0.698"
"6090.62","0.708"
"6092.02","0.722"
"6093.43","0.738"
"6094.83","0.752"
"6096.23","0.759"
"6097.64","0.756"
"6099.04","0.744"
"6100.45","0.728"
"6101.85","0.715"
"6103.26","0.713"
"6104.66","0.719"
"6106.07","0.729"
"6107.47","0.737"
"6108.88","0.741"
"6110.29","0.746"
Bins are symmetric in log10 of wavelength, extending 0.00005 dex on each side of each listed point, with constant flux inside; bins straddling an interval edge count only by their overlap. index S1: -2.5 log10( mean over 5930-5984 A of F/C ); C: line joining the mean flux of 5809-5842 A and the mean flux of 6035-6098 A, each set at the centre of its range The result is 0.28 mag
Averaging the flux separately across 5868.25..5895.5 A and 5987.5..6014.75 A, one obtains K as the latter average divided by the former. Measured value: 1.56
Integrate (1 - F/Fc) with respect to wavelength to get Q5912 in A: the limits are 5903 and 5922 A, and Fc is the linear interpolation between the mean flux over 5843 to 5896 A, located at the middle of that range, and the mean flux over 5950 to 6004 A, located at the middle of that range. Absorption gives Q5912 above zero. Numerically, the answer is 2.5 A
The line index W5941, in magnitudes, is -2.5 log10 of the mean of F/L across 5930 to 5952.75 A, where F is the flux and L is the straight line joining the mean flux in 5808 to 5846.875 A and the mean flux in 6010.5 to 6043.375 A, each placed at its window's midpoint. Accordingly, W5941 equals 0.24 mag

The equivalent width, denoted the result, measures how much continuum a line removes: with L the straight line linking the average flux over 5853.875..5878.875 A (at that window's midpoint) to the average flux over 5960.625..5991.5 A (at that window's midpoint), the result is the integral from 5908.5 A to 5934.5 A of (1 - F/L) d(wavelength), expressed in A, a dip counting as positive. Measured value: 3.8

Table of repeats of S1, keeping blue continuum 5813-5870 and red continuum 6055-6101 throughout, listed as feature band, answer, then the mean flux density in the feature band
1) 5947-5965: 0.28 mag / 0.506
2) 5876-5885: 0.44 mag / 0.413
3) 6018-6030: 0.06 mag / 0.649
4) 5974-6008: 0.19 mag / 0.563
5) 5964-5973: 0.21 mag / 0.541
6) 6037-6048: 0.02 mag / 0.681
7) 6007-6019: 0.14 mag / 0.595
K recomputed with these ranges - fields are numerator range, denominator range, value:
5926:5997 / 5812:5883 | 0.91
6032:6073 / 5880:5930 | 1.85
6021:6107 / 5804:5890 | 1.22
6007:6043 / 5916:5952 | 1.32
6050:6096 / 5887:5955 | 1.64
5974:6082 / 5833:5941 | 1.35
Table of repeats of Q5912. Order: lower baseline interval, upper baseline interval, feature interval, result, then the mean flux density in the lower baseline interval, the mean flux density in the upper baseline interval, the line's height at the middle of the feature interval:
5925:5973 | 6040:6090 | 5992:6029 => 0.20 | 0.511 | 0.697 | 0.61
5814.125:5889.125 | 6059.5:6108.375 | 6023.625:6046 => 0.08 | 0.554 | 0.709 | 0.676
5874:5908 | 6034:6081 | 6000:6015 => 0.20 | 0.346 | 0.695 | 0.59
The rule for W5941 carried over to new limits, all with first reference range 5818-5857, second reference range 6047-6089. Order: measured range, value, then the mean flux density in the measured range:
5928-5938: 0.278 mag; 0.506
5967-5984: 0.249 mag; 0.531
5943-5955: 0.268 mag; 0.515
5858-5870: 0.165 mag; 0.541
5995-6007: 0.154 mag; 0.587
